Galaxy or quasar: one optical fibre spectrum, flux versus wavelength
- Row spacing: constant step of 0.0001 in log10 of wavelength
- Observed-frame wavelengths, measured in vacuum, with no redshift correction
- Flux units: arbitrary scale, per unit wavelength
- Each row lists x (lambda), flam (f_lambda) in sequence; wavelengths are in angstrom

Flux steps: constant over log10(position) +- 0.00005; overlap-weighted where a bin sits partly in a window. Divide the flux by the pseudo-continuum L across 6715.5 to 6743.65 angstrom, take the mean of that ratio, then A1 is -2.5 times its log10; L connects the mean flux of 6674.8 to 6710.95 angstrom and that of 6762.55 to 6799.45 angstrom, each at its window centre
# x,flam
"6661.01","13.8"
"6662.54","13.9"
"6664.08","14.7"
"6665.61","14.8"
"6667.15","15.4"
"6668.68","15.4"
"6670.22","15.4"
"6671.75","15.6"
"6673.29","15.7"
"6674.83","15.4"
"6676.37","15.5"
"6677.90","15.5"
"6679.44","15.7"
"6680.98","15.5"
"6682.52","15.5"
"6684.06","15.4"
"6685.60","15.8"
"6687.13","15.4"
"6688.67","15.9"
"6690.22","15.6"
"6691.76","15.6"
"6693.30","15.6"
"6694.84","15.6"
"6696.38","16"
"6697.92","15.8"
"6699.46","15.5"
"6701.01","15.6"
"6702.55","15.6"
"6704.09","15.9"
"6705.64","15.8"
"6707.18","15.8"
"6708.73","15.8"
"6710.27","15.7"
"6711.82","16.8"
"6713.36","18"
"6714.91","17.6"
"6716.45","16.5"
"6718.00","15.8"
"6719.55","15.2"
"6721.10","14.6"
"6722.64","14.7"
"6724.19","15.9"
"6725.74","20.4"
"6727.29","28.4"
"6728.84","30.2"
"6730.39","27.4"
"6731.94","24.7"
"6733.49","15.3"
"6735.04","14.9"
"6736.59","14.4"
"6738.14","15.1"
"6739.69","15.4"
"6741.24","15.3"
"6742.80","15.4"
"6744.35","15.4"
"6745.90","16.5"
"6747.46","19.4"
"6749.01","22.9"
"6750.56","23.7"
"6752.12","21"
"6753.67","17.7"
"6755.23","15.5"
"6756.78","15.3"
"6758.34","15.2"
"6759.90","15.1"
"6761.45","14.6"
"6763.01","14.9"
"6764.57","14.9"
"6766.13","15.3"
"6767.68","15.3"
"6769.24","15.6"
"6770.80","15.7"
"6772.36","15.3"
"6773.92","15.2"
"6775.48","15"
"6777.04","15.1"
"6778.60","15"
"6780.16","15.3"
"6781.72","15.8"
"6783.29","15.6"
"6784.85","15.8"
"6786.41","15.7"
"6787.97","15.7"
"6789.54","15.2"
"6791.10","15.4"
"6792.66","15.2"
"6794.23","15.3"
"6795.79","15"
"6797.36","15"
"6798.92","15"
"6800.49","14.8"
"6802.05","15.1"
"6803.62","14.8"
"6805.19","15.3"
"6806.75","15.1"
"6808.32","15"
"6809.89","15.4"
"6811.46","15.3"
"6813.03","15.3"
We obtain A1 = -0.18 mag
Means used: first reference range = 15.7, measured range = 18.3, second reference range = 15.3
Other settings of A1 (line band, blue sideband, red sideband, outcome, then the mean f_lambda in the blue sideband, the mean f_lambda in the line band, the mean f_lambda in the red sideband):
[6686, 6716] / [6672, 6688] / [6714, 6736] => 0.09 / 15.5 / 16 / 19.3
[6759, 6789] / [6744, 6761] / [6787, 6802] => 0.08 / 18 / 15.3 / 15.2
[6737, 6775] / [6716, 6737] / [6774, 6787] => 0.05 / 19.3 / 16.5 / 15.4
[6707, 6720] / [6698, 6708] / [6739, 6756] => -0.01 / 15.7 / 16.4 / 18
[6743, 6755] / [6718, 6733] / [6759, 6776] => -0.09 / 20.9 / 19.1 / 15.2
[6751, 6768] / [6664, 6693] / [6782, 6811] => -0.05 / 15.5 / 16.1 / 15.3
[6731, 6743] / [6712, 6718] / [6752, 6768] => 0.00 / 17.1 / 16.5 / 15.7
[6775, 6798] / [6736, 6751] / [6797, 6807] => 0.02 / 17.3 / 15.3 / 15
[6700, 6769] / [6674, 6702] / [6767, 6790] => -0.12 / 15.6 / 17.4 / 15.4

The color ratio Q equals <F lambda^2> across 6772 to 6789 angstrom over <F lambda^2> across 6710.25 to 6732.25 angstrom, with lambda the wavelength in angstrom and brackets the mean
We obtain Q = 0.80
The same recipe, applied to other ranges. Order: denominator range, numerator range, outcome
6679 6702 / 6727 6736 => 1.49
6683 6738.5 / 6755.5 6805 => 0.90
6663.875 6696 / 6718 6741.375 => 1.23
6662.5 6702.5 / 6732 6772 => 1.09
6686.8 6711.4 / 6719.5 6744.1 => 1.20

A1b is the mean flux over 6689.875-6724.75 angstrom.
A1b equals 15.9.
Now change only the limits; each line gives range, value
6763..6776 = 15.3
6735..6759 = 17.1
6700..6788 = 16.9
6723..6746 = 19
